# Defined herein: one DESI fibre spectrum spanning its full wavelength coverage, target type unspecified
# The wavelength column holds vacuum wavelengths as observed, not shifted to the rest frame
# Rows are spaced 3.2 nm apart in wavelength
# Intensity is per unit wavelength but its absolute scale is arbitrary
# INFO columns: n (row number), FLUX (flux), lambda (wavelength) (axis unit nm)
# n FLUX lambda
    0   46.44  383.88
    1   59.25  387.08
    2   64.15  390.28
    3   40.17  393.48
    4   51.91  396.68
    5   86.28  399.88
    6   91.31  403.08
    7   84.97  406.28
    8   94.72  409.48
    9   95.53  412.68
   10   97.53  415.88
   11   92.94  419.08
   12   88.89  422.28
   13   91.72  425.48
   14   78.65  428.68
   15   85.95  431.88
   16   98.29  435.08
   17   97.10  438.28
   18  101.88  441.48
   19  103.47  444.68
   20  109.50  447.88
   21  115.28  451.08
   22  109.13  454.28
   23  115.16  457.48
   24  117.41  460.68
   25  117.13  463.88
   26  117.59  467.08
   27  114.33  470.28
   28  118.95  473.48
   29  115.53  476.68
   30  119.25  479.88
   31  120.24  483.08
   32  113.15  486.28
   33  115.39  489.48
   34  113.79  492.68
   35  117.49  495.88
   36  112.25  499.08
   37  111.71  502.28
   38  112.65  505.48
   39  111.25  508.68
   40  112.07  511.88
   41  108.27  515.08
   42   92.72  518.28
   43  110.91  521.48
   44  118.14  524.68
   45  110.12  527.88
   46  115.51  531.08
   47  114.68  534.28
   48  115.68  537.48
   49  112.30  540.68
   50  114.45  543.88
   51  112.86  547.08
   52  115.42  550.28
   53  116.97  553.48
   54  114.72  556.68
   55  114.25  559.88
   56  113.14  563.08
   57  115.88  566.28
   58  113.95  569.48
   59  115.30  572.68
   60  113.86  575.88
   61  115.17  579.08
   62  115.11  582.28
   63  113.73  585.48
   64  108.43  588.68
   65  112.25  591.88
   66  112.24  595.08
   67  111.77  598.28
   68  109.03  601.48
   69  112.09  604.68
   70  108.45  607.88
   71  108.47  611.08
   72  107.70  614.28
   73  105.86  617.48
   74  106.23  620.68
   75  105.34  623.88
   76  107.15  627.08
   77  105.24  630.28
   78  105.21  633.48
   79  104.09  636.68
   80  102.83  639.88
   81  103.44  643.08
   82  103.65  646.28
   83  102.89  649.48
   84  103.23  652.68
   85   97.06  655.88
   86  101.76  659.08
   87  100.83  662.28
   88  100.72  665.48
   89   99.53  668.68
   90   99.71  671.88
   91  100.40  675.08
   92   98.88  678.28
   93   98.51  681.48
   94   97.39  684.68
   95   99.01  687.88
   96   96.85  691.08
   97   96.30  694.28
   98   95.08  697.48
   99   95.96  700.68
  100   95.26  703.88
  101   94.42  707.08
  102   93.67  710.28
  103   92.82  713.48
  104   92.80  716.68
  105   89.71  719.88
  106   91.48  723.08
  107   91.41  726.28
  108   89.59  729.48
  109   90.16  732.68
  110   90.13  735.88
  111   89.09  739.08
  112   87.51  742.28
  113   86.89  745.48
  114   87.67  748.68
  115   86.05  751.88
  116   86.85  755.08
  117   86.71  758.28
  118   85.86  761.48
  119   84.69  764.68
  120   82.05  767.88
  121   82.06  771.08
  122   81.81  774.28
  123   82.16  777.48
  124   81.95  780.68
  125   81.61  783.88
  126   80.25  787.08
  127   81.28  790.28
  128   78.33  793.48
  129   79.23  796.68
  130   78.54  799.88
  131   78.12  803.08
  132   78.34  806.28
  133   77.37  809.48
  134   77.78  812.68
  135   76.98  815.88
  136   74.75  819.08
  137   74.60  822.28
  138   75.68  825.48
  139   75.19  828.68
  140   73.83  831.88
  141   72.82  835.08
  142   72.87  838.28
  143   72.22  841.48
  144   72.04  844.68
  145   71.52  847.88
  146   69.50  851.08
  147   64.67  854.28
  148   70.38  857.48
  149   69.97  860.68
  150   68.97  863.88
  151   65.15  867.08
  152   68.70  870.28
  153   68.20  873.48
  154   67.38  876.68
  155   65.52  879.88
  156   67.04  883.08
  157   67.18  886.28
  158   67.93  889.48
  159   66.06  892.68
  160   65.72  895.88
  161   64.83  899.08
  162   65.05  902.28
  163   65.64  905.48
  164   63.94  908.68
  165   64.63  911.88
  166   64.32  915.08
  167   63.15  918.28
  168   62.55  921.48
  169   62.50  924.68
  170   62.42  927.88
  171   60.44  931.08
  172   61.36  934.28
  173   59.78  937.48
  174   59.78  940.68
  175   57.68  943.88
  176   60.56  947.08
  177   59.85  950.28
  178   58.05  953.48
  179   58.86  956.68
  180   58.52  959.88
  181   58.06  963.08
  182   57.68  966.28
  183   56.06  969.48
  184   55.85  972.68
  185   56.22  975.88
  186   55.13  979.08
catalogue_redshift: 0.00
